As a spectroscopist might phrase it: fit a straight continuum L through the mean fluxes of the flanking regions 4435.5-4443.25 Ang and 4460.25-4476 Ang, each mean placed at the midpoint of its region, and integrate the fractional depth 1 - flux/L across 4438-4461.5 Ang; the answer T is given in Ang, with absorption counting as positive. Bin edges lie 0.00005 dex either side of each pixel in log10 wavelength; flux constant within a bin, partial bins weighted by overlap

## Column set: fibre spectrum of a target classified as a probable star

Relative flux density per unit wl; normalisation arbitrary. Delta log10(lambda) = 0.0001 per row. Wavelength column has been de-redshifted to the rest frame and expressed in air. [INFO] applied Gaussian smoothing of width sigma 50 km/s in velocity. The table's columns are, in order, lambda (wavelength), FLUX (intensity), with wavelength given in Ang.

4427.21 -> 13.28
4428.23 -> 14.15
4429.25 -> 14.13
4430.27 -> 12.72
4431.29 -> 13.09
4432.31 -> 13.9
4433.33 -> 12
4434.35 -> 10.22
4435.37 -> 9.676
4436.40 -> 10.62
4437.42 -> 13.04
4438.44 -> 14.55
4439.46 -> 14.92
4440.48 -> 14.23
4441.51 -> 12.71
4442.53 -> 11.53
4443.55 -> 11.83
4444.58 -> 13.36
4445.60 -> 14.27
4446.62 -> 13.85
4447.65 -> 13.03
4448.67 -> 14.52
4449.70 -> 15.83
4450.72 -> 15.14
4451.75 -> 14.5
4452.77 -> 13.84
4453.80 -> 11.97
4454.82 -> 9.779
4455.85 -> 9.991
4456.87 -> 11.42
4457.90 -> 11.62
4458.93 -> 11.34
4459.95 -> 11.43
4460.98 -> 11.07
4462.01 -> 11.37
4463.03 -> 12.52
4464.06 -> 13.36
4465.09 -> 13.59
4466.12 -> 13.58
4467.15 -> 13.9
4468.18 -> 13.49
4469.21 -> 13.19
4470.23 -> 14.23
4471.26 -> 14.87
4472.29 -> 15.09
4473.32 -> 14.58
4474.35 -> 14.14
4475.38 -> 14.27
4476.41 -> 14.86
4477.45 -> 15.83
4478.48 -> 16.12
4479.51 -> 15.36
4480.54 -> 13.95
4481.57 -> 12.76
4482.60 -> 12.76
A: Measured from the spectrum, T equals 0.4 Ang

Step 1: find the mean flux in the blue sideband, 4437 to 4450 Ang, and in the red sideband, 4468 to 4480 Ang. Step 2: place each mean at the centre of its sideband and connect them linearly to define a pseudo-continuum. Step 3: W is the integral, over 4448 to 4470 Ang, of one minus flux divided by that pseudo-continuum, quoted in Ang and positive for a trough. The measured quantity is 2.2 Ang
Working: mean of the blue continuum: 13.6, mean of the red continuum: 14.7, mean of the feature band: 12.8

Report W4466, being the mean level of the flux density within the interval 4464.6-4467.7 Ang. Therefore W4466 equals 13.7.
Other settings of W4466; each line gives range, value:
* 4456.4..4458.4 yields 11.5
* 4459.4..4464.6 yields 12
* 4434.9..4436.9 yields 10.1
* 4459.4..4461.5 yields 11.3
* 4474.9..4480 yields 15.3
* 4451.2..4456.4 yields 12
